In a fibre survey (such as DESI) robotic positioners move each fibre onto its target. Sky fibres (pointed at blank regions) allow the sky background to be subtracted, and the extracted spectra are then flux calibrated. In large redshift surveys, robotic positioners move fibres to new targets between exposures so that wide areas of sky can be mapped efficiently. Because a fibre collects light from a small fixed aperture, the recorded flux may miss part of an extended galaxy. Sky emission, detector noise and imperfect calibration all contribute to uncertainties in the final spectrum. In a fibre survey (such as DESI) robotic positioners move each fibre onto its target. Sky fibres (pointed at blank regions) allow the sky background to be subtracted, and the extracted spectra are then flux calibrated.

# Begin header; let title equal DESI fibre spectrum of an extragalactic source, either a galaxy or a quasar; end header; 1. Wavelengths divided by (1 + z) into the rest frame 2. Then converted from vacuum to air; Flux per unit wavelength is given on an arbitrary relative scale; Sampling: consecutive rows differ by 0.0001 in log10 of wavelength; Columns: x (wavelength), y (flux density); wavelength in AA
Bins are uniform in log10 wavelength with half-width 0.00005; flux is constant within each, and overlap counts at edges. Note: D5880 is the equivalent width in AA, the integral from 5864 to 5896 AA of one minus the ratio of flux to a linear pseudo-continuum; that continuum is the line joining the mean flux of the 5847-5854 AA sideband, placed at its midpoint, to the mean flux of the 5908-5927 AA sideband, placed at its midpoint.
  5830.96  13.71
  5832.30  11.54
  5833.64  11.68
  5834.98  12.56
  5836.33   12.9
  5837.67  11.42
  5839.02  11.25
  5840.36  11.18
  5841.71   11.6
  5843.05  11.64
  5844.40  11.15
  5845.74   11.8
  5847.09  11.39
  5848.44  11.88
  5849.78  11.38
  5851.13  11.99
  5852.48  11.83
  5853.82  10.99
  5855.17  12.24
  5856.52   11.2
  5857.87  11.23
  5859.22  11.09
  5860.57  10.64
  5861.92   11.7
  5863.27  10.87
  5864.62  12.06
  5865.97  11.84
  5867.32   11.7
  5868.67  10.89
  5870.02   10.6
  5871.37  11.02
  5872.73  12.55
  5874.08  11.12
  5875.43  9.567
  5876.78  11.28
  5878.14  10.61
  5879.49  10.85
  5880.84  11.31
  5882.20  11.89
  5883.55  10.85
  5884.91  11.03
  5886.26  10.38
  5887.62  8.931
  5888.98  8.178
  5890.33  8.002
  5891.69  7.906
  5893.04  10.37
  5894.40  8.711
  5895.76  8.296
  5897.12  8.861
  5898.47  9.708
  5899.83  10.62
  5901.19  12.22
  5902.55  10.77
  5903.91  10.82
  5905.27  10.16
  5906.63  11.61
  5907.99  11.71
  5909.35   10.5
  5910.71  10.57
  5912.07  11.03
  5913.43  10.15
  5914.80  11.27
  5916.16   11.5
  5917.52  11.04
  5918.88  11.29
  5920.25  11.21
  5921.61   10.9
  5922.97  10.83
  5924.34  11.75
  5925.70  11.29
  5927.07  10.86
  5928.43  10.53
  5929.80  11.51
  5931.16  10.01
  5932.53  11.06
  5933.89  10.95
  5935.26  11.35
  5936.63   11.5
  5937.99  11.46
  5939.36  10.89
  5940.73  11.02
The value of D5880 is 2.66 AA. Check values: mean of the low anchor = 11.6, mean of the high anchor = 11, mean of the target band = 10.4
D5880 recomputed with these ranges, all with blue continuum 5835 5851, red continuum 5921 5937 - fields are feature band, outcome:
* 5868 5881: 0.5 AA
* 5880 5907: 3.0 AA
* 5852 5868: 0.1 AA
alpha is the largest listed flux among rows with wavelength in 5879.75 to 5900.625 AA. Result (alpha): 11.89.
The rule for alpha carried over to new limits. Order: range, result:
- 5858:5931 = 12.55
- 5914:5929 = 11.75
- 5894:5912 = 12.22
